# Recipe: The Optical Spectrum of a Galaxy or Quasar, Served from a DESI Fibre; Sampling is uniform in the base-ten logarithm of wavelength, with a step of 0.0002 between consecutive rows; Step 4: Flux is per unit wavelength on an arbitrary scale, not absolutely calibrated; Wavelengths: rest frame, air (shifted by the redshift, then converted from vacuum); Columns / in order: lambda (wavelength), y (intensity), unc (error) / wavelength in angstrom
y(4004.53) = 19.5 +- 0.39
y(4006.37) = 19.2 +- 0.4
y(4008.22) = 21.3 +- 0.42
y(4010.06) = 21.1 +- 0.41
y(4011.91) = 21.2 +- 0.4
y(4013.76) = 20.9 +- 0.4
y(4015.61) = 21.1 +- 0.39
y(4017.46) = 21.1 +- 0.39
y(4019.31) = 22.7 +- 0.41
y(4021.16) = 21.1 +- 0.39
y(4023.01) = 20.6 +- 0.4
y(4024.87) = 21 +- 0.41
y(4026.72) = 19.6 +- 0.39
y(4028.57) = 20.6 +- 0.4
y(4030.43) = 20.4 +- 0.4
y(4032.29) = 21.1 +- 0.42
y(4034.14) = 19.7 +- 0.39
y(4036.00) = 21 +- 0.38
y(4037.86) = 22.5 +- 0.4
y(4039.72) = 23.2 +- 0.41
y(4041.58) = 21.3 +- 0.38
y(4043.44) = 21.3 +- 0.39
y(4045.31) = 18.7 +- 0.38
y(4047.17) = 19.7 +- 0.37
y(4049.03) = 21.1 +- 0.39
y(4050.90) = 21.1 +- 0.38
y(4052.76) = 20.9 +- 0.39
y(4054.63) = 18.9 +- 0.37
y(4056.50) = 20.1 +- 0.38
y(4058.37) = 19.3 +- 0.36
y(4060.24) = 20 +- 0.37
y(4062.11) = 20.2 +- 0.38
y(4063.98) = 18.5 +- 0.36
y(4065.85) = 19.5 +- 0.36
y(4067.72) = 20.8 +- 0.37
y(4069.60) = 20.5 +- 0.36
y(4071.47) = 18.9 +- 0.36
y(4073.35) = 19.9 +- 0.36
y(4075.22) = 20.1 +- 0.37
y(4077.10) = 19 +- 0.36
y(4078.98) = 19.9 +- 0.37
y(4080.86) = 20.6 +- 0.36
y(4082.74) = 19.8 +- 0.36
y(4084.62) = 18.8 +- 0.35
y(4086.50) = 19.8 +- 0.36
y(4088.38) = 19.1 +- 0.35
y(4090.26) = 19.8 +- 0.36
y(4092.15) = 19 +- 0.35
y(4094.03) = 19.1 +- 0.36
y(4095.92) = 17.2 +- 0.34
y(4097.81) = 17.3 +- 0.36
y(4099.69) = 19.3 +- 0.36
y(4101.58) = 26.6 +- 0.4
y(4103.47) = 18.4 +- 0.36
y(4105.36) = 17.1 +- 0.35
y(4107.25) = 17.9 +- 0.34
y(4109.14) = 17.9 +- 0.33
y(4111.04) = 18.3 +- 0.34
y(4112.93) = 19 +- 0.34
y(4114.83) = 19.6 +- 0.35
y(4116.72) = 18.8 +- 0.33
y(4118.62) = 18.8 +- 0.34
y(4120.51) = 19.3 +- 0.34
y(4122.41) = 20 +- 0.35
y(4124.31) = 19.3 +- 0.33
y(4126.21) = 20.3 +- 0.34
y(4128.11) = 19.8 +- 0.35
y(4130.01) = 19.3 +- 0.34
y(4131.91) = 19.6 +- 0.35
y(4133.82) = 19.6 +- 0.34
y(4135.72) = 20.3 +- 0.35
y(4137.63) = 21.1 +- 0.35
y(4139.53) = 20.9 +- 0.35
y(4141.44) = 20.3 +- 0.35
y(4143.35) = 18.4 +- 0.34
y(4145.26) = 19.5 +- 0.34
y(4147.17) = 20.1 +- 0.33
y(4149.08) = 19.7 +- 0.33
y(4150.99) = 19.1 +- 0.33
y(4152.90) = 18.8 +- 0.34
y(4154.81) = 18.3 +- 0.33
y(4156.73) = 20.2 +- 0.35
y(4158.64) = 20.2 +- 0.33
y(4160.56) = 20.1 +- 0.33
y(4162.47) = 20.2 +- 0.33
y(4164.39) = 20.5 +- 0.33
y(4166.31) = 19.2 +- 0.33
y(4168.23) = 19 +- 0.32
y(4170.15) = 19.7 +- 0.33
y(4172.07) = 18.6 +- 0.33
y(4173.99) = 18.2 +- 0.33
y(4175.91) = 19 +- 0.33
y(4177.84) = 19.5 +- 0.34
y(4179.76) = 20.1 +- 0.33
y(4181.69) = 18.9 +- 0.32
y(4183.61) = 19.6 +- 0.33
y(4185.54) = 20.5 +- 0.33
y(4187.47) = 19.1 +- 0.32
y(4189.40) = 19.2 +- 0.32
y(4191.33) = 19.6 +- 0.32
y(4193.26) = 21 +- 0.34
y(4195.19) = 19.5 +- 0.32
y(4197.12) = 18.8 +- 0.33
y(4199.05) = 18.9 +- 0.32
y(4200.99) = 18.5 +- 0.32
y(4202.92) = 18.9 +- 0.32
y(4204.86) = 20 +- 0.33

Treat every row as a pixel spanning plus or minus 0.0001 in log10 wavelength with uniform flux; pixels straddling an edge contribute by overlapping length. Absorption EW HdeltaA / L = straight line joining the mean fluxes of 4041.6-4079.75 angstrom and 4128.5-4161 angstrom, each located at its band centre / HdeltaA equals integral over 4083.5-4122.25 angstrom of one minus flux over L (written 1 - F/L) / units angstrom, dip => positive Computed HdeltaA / 1.49 angstrom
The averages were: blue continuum 20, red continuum 19.7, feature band 19.1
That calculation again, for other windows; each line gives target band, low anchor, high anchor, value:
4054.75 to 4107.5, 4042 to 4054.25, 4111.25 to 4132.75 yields 1.2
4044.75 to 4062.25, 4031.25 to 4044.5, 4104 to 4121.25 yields 0.7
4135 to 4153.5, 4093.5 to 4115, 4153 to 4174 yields -0.5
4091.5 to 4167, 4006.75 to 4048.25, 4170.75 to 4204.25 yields 1.6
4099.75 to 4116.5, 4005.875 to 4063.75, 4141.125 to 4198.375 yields 0.6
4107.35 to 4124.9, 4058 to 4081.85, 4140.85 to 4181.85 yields 0.6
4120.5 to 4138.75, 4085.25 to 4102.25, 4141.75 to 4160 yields -0.4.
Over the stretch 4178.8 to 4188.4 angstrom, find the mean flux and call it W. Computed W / 19.6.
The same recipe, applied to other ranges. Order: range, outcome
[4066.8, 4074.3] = 20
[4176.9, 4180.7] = 19.8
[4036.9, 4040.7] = 22.8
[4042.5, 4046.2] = 20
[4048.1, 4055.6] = 20.5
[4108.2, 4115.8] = 18.7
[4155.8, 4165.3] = 20.2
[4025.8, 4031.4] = 20.2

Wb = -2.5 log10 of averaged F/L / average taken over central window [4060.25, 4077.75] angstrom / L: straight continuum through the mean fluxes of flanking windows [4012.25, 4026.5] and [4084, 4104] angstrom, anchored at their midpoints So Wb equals 0.02 mag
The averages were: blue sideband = 21.1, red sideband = 19.5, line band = 19.7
